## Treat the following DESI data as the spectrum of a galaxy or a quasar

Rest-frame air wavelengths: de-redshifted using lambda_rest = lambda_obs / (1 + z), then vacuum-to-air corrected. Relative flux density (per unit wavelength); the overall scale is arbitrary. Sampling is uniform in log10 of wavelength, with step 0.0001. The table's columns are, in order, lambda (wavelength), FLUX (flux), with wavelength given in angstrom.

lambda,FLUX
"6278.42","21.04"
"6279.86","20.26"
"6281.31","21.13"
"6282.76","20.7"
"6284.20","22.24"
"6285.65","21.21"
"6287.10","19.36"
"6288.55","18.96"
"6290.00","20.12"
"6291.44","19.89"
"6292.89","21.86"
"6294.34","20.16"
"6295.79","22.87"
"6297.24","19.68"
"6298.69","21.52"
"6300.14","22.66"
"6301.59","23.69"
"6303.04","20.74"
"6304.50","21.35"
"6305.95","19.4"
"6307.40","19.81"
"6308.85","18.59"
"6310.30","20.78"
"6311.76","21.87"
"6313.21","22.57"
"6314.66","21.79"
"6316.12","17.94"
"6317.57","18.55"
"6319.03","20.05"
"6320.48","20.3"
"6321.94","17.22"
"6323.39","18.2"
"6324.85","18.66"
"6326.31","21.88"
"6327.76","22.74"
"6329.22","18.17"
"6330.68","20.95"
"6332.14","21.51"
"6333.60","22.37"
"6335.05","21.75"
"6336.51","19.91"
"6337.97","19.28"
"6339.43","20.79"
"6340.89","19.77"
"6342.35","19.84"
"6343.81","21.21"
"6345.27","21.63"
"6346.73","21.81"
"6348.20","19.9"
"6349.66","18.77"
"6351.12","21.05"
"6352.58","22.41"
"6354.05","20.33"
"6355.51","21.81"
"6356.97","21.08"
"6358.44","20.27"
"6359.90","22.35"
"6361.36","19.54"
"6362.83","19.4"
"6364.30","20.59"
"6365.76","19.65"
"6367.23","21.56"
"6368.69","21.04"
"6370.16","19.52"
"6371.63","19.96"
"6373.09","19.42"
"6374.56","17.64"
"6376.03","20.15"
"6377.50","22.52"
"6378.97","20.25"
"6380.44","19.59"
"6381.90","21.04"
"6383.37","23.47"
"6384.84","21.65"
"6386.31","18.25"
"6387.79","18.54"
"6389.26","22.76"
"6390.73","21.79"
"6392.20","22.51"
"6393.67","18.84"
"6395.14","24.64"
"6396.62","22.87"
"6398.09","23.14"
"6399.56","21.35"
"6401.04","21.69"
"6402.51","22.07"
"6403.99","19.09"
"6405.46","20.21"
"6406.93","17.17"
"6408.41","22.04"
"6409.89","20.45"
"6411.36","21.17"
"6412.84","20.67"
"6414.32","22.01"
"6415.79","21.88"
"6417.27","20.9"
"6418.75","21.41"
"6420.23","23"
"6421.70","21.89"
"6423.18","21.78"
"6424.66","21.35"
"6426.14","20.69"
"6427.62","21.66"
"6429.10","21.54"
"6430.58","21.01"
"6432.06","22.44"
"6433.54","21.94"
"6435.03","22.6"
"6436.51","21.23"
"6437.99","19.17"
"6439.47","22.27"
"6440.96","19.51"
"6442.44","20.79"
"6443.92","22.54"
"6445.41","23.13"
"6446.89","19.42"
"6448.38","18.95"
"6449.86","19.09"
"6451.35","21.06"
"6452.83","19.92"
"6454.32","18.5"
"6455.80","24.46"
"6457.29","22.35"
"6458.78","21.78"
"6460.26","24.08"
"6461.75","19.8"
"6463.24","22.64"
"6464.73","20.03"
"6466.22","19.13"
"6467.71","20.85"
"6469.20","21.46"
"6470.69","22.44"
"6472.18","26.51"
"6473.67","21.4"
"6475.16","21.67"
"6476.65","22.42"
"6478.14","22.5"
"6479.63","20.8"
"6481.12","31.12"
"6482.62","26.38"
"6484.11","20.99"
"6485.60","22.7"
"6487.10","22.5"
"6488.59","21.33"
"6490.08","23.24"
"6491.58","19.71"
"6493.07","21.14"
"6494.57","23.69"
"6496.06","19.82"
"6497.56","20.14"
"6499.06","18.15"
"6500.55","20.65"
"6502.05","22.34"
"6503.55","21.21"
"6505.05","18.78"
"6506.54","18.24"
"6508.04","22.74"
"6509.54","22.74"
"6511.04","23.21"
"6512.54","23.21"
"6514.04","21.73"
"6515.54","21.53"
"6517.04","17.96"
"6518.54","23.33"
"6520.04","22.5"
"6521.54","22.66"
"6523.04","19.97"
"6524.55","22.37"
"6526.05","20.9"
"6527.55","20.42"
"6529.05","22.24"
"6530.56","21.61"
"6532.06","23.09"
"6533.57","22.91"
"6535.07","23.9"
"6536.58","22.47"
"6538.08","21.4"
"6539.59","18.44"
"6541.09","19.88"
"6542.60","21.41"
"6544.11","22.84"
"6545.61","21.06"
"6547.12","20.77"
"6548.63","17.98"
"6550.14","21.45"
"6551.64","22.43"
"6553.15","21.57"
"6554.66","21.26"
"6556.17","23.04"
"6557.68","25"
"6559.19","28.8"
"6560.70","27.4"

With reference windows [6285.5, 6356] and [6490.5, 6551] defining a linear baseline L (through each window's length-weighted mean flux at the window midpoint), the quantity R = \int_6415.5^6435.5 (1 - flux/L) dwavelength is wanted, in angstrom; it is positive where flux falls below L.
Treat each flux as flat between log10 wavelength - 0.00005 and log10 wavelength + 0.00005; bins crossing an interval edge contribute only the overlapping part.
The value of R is -0.7 angstrom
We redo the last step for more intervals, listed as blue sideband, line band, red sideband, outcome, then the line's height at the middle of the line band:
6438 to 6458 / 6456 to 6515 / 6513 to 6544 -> -2.15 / 21.2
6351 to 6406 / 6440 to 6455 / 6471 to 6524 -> 0.83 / 21.5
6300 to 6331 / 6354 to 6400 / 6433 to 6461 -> -0.32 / 20.7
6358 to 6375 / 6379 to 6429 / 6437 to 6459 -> -1.94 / 20.5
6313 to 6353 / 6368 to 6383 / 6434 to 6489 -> 0.47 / 20.8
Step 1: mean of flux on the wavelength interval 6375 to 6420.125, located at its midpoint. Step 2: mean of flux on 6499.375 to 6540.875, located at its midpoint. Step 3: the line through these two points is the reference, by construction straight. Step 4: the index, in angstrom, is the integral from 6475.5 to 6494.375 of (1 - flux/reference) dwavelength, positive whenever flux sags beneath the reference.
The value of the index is -1.3 angstrom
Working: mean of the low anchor 21.1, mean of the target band 22.9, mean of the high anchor 21.5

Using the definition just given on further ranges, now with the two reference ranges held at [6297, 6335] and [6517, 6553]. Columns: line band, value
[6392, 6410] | -0.3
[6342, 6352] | 0.0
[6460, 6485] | -1.6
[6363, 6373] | 0.2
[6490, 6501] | 0.3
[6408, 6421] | -0.3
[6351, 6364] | -0.1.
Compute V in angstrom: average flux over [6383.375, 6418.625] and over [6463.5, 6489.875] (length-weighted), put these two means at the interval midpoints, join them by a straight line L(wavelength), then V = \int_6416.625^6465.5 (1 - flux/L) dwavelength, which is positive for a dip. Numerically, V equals 1.4 angstrom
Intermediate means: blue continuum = 21.2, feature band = 21.3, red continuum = 22.6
